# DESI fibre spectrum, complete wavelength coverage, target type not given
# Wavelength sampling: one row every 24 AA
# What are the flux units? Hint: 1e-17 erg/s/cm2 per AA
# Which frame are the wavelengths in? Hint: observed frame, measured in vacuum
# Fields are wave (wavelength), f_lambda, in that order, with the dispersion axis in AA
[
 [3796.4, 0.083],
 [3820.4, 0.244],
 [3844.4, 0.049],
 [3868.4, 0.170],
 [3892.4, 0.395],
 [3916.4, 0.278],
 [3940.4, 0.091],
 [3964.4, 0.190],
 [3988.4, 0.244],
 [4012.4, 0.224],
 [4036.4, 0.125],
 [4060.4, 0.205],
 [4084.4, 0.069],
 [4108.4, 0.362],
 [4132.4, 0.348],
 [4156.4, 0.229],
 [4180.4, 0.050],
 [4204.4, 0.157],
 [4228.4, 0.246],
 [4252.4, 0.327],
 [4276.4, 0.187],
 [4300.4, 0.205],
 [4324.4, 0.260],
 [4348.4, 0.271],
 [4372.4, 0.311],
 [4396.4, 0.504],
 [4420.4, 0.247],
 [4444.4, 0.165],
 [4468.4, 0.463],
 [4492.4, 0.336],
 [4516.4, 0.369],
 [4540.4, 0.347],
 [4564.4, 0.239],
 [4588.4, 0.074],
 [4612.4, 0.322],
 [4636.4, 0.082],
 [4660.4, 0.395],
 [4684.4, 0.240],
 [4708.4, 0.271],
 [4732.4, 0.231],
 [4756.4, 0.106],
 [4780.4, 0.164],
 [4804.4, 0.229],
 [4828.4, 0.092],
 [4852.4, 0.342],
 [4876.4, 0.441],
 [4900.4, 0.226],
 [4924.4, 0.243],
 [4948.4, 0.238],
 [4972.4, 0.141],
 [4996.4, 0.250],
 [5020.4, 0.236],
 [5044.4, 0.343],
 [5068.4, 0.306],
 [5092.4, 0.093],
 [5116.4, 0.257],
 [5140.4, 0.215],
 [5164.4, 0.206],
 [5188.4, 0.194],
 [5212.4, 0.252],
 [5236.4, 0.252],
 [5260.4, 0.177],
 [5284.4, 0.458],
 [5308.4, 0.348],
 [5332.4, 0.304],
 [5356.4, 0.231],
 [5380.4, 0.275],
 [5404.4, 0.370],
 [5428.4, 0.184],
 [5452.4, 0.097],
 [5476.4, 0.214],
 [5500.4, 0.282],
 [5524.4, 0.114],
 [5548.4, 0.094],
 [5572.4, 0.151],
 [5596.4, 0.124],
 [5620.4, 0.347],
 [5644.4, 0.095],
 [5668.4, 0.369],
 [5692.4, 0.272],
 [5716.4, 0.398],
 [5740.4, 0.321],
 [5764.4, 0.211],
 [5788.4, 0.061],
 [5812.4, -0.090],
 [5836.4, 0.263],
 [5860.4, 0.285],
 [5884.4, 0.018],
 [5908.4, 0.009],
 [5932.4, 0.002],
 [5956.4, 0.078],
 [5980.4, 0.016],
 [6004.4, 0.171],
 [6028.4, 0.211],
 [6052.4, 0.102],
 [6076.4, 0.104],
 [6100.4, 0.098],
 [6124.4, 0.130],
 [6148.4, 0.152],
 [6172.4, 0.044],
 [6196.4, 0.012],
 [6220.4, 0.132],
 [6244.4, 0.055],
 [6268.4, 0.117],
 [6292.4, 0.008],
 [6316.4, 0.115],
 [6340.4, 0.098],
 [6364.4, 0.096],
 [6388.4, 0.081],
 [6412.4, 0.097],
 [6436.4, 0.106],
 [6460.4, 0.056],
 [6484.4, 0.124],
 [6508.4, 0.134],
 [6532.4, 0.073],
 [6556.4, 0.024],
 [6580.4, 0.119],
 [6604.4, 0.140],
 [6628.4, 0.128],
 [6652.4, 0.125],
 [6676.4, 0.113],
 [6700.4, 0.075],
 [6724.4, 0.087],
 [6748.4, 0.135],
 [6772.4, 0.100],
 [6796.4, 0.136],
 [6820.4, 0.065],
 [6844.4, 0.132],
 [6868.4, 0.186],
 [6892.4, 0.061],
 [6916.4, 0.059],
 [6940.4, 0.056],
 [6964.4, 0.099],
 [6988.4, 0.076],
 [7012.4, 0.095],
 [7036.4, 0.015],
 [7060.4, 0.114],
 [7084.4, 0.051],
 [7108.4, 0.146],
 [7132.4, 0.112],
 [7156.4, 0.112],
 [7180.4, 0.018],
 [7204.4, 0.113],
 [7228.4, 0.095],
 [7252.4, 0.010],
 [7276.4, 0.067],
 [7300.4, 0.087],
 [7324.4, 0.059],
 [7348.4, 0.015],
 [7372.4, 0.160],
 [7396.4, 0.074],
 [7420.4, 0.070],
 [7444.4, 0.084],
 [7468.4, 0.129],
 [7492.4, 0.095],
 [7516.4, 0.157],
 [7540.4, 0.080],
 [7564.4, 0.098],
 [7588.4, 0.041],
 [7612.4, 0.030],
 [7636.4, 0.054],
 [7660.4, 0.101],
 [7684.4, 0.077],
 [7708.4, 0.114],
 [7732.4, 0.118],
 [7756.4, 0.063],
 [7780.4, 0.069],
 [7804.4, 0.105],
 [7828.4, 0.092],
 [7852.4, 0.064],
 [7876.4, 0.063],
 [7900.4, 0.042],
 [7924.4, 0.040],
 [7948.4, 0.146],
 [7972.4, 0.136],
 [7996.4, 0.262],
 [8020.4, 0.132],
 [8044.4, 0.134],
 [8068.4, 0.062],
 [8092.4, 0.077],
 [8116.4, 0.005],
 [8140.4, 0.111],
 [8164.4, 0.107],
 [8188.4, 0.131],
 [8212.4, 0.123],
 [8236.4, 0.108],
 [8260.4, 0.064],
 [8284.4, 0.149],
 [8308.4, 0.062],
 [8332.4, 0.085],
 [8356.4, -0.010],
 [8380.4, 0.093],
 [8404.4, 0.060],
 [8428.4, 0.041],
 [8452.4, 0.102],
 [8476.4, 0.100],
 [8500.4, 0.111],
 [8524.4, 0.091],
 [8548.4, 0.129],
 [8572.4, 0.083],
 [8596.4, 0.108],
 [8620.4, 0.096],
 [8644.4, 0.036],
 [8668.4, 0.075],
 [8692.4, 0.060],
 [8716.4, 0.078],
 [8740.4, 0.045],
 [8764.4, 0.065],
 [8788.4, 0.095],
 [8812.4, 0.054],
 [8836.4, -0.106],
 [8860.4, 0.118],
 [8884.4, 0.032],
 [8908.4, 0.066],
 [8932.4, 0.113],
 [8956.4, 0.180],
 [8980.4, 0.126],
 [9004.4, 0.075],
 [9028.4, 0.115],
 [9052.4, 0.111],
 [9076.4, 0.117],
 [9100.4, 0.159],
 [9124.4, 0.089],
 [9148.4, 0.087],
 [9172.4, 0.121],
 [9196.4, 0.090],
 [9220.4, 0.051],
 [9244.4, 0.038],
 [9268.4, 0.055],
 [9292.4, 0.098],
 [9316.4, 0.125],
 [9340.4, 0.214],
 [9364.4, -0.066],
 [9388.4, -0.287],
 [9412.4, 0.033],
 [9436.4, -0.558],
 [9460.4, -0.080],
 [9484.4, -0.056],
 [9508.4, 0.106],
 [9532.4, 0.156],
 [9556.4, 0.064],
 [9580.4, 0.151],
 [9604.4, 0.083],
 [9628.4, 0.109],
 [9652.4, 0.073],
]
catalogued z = 1.65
